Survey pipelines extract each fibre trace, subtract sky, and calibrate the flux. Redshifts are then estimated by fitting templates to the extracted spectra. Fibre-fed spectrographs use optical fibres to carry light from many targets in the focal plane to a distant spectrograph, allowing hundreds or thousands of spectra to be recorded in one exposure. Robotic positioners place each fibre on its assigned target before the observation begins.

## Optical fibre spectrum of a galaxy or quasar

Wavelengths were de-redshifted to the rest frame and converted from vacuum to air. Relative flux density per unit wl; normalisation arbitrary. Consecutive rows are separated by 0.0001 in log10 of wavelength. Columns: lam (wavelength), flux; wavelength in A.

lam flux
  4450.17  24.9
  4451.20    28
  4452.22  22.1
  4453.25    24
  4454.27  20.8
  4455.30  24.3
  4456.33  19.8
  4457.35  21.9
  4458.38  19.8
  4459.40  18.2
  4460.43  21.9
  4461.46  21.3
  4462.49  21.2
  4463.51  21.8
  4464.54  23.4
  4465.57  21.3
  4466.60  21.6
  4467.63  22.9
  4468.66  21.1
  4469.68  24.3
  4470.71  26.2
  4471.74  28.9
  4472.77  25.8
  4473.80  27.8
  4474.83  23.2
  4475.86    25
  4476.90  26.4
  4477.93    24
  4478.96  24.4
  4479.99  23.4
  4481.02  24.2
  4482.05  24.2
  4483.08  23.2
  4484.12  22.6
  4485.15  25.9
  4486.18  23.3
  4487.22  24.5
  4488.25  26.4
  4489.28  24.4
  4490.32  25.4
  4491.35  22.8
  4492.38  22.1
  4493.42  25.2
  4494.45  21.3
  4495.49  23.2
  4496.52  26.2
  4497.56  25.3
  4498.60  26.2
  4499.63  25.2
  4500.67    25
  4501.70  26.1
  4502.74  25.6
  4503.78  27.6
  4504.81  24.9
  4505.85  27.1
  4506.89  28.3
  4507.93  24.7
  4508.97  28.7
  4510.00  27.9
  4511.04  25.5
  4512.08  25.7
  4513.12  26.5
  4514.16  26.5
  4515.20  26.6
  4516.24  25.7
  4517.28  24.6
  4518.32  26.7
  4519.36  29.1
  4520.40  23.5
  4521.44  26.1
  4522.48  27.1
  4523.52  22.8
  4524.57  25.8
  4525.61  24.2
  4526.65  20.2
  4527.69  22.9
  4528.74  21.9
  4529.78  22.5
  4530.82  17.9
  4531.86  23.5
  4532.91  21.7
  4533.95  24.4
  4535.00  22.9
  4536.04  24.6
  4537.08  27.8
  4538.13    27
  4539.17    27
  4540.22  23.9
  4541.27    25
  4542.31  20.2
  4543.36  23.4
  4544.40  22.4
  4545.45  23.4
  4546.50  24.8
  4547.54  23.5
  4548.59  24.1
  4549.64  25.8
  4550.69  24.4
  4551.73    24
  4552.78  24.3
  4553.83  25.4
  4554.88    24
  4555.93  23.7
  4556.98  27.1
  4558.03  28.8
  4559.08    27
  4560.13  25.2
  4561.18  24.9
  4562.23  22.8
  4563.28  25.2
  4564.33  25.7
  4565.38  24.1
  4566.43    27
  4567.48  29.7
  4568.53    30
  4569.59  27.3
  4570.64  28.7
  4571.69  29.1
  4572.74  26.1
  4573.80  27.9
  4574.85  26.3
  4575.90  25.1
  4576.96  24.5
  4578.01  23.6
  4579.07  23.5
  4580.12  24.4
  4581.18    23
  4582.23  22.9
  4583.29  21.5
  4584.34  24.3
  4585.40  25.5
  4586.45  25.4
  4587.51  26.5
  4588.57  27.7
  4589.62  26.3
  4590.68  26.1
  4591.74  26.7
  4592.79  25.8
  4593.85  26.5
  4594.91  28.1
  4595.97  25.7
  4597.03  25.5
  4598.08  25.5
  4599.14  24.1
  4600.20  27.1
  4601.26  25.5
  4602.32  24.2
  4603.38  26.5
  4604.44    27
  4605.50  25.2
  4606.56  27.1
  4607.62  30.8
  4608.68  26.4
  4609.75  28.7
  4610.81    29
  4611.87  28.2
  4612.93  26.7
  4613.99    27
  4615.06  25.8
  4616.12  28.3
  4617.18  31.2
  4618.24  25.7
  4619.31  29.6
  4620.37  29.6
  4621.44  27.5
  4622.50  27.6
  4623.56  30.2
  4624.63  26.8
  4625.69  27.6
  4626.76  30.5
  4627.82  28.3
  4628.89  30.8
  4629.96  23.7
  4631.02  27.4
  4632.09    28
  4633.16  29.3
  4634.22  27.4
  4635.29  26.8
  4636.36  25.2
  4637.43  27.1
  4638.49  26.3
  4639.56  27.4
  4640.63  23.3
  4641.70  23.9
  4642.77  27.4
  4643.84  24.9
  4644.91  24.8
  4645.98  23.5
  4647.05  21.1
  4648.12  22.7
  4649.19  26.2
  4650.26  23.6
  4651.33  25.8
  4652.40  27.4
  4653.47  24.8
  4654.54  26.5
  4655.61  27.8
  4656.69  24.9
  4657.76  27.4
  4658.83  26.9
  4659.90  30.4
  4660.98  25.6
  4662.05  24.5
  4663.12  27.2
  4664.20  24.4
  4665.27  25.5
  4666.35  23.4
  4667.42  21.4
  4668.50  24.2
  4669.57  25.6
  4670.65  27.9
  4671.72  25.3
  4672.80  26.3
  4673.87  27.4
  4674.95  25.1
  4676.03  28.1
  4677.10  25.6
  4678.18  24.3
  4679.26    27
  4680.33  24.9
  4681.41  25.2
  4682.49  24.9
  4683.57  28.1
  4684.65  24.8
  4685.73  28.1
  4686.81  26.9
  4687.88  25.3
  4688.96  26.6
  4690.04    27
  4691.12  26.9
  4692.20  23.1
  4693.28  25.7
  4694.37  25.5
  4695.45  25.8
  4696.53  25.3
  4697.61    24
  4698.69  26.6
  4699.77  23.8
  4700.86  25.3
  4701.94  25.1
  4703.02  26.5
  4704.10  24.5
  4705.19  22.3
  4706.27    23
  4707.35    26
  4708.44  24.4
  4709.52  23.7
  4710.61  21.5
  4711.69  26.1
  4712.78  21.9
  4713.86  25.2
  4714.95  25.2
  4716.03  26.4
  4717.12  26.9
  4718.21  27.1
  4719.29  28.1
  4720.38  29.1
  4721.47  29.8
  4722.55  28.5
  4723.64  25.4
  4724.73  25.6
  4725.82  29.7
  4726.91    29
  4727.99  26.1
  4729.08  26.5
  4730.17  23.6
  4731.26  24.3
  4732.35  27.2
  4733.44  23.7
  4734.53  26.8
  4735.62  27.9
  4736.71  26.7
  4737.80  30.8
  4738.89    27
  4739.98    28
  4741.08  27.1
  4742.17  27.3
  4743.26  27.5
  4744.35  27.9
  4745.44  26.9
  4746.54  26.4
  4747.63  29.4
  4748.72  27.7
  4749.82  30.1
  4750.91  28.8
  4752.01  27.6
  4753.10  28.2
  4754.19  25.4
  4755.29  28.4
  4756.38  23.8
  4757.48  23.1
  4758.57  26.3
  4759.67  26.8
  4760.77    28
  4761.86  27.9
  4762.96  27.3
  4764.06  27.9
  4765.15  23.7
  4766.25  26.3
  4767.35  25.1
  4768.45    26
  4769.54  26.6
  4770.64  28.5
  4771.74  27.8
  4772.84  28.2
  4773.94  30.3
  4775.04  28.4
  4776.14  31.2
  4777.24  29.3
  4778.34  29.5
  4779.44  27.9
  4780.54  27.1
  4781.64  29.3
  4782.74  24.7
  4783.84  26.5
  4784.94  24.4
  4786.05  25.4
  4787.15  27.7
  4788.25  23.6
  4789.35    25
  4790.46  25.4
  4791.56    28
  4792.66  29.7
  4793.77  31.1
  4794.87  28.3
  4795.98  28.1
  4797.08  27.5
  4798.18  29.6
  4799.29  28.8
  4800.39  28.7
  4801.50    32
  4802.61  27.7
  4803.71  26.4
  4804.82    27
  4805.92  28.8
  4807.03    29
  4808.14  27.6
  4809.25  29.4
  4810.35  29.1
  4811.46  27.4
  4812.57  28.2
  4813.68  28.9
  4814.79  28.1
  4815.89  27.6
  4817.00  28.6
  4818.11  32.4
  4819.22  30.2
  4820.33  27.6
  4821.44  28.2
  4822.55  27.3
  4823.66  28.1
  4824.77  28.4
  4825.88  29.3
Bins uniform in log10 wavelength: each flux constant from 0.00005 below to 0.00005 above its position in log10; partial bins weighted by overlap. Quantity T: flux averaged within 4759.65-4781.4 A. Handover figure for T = 27.7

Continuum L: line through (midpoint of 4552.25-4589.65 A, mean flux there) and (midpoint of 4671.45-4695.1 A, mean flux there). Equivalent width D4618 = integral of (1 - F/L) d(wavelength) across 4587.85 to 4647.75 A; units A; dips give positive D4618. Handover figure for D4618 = -2.4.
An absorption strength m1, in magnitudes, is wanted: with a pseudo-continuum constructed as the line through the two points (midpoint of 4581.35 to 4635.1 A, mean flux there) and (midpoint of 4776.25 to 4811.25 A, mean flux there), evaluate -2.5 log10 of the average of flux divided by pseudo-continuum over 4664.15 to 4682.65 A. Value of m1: 0.08 mag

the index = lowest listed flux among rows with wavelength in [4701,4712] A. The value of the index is 21.5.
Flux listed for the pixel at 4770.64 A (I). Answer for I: 28.5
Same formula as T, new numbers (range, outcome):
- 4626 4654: 26.1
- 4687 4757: 26.3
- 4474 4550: 24.7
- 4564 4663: 26.5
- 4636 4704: 25.6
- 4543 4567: 24.9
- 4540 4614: 25.7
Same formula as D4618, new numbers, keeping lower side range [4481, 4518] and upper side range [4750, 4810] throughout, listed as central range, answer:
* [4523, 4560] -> 2.2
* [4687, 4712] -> 1.8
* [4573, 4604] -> 0.7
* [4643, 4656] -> 0.7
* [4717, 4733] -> 0.0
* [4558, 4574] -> -0.6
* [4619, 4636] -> -1.2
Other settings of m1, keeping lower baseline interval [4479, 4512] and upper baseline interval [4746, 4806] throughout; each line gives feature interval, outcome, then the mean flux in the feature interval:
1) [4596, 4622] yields -0.05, 27.2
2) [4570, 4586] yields 0.03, 25.1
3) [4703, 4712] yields 0.12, 24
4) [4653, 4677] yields 0.02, 25.9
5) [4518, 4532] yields 0.06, 23.8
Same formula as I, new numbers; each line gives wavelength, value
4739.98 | 28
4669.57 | 25.6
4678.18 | 24.3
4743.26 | 27.5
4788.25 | 23.6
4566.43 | 27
